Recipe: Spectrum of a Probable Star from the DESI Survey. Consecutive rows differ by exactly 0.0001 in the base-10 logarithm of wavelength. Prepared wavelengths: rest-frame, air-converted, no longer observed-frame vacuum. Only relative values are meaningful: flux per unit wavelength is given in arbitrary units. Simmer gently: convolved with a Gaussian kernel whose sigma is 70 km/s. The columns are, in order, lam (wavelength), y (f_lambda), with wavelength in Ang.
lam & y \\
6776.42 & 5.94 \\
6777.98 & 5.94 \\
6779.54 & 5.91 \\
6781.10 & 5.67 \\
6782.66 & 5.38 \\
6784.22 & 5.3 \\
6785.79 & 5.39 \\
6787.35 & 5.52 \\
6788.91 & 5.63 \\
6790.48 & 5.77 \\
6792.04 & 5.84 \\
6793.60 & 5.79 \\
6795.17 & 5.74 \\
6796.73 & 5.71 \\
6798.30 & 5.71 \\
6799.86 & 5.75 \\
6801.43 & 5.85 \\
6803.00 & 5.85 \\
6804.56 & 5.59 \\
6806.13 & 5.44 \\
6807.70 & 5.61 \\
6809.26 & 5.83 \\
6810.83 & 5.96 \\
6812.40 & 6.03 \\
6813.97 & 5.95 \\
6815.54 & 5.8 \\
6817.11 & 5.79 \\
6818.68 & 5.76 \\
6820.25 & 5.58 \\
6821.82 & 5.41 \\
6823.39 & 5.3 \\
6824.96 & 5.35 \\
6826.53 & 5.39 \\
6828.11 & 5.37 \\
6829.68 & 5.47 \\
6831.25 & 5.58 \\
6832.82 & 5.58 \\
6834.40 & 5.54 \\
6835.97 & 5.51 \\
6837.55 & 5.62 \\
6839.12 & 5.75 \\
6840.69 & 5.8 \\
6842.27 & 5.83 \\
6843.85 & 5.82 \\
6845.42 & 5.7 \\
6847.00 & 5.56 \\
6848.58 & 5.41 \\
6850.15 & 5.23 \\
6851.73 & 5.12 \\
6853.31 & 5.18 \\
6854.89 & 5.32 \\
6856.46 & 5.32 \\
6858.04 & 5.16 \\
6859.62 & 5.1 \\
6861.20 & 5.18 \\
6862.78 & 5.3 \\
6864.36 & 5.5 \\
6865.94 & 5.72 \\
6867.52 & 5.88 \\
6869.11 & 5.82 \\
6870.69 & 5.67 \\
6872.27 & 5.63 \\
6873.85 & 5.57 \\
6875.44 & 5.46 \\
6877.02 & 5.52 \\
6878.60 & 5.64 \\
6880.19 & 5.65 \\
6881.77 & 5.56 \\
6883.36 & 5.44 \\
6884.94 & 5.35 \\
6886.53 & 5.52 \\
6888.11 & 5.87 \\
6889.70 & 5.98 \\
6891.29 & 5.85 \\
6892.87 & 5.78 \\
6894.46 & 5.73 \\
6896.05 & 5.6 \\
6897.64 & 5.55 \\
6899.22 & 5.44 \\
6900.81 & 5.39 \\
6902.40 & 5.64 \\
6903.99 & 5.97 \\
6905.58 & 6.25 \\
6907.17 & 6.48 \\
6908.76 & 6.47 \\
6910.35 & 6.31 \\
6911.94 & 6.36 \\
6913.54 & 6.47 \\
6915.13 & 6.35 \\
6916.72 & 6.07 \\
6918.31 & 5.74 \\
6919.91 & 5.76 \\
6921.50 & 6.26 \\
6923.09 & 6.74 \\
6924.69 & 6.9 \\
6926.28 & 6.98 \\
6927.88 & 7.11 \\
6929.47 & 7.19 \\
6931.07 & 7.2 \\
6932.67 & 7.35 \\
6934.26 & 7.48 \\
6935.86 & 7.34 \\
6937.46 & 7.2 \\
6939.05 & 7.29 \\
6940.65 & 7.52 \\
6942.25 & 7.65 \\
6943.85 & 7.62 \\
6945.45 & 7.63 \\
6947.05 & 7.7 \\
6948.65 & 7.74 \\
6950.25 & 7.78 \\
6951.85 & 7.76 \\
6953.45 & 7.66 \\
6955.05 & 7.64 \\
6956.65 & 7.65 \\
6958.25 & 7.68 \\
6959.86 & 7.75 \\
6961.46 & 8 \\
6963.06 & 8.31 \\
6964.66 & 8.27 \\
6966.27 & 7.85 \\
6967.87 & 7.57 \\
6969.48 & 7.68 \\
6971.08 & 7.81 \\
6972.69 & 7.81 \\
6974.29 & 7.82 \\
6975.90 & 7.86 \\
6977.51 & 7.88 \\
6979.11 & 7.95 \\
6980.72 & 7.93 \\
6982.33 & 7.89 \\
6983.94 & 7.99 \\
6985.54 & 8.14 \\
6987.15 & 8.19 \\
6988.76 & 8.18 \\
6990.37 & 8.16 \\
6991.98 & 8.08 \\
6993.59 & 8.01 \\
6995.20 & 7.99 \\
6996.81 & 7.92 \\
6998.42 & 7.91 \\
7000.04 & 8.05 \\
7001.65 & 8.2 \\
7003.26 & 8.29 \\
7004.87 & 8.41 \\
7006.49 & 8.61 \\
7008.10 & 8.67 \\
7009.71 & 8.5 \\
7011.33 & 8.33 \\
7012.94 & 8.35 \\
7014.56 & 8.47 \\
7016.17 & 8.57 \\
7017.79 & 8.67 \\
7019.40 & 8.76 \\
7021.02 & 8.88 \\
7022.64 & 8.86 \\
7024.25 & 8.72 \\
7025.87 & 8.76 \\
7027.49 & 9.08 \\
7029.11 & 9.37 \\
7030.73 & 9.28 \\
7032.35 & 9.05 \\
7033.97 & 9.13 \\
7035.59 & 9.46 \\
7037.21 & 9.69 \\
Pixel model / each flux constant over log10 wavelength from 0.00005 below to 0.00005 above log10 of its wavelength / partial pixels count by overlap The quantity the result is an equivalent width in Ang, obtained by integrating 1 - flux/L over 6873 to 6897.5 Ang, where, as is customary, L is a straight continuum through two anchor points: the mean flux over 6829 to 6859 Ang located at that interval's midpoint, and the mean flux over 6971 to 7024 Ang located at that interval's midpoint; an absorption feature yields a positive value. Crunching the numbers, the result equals 2.4 Ang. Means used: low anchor 5.5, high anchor 8.23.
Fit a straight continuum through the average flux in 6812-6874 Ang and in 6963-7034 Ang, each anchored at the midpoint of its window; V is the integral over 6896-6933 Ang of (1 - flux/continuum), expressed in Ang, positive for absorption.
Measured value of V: 2.7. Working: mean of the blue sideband 5.54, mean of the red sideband 8.31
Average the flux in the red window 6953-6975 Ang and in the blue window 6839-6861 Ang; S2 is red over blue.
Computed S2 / 1.44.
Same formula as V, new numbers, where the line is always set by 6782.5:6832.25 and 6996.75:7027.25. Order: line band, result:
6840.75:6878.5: 5.2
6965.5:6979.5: 0.3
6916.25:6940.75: 1.5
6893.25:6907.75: 2.4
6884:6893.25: 1.4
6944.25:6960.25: -0.1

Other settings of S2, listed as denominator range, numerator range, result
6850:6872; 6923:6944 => 1.34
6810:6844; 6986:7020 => 1.47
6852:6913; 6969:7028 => 1.46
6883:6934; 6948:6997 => 1.28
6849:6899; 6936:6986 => 1.41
